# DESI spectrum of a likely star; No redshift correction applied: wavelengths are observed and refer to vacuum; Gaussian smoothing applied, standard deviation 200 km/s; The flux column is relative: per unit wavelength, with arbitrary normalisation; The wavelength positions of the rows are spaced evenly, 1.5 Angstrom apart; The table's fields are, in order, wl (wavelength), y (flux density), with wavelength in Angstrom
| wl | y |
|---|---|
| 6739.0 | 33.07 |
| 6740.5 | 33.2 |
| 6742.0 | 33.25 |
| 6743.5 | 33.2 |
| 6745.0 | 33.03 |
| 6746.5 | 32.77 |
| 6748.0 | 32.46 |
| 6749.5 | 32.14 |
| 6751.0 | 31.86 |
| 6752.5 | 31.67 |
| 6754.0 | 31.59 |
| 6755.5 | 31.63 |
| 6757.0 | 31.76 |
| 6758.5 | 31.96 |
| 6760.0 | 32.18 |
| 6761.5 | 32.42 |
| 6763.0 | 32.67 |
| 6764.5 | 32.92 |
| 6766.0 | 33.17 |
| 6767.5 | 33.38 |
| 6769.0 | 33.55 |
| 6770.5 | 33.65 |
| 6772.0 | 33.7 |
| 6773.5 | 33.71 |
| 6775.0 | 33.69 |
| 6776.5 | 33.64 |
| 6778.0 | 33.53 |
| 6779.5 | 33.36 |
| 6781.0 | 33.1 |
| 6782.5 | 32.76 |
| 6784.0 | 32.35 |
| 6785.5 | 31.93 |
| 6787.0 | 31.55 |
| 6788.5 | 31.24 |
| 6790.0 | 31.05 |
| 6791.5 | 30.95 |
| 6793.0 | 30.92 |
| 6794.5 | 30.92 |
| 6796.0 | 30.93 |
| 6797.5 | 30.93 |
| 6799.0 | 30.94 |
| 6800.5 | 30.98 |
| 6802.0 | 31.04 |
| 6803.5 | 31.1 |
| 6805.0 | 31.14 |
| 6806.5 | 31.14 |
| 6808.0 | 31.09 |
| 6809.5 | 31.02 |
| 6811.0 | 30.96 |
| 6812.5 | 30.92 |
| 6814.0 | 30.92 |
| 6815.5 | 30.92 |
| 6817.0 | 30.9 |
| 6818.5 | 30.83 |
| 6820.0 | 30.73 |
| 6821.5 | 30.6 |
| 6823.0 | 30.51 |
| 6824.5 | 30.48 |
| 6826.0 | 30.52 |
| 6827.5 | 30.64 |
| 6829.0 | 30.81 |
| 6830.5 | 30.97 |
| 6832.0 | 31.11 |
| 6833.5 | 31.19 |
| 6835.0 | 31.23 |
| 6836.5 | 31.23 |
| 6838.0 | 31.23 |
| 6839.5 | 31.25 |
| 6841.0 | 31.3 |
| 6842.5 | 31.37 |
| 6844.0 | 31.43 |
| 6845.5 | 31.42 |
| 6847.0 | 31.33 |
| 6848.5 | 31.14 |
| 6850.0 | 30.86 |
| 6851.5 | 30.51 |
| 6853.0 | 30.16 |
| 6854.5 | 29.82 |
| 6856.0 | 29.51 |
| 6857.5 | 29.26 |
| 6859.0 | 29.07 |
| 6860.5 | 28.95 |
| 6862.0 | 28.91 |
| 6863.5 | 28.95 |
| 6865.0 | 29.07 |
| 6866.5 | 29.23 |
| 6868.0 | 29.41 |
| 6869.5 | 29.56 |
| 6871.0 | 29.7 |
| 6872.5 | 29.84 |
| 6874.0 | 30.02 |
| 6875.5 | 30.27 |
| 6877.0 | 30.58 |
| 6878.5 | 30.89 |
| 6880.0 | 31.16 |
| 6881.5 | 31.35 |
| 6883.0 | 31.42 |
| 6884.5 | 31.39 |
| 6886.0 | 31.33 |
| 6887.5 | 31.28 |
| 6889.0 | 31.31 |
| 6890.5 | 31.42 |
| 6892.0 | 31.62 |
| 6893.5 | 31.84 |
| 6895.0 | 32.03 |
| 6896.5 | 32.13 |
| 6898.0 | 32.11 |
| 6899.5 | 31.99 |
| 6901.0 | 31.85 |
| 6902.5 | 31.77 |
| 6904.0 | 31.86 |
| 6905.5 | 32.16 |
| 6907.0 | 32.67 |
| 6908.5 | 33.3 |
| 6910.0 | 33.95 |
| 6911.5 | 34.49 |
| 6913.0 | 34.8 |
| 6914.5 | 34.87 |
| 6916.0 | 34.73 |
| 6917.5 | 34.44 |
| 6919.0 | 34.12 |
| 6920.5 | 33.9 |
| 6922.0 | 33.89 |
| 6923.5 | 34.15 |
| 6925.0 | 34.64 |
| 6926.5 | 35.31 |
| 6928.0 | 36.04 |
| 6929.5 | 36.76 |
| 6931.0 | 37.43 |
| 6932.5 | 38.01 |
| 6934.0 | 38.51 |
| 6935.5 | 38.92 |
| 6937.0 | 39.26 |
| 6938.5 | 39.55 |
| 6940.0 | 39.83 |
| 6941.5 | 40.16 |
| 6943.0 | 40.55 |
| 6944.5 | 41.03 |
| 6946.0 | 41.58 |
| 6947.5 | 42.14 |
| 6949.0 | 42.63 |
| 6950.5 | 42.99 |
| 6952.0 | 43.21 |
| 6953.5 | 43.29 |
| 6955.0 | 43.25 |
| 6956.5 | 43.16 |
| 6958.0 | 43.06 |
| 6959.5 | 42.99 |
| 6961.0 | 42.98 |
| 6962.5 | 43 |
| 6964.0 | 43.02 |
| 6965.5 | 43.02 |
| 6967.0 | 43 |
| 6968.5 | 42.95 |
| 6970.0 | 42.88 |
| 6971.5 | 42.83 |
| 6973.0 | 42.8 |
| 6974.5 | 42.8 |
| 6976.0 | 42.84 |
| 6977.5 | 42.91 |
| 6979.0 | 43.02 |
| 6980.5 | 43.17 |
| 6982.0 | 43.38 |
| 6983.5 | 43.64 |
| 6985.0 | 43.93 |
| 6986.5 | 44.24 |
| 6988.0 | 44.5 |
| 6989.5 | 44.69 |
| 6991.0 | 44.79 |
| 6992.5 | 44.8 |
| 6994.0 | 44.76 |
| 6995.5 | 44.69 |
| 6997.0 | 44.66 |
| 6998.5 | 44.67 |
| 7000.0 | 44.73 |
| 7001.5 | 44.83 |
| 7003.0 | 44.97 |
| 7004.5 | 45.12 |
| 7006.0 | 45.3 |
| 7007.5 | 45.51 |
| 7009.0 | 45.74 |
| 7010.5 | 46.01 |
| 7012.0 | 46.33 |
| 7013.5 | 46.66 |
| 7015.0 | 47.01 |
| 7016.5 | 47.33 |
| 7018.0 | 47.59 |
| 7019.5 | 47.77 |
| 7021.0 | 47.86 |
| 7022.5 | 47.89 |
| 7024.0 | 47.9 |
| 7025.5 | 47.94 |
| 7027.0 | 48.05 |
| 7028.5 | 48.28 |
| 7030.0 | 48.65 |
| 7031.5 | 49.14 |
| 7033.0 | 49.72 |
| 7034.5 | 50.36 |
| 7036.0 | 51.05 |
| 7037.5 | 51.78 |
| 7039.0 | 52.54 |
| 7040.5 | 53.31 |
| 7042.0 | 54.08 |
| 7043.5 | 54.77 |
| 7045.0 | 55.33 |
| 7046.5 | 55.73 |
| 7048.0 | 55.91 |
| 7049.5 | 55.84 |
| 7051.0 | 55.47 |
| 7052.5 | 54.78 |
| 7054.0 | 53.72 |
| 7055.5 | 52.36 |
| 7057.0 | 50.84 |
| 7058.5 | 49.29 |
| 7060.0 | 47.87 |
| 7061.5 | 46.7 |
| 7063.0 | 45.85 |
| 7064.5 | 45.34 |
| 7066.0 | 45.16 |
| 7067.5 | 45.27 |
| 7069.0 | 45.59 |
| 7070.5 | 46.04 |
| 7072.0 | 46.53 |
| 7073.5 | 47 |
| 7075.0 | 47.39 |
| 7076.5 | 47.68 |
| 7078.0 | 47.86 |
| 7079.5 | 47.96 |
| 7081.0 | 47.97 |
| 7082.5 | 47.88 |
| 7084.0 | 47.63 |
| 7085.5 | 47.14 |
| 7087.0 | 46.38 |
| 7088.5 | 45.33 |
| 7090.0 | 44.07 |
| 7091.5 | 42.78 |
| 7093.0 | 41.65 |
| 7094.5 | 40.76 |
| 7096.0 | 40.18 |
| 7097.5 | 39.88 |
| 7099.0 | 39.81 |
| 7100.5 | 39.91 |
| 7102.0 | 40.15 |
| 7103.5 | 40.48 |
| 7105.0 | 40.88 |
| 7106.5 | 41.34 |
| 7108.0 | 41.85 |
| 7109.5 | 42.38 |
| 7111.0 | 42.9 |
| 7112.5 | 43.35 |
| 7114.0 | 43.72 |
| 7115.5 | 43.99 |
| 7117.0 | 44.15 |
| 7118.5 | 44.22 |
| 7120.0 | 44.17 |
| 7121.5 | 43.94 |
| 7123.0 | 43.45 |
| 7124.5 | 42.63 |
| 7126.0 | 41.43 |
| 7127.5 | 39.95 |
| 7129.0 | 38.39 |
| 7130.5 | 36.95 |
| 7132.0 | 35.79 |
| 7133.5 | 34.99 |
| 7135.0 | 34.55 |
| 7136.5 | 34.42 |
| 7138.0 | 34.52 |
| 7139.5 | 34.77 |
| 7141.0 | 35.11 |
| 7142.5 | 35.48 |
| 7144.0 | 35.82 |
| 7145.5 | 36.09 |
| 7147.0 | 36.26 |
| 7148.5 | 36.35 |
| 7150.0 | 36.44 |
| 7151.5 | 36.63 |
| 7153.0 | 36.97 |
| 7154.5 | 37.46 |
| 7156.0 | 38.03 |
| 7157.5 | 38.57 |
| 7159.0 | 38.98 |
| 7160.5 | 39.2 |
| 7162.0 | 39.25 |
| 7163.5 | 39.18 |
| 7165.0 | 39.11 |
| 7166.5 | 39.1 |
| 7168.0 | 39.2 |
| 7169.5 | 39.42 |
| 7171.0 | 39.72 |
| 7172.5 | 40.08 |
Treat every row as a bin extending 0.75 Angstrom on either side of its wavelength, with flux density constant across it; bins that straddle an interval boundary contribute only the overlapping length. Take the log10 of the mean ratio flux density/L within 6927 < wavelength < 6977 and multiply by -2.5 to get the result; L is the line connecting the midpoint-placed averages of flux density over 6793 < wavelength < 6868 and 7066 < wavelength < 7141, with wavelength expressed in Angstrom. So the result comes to -0.154 mag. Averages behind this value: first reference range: 30.6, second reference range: 42.4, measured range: 41.4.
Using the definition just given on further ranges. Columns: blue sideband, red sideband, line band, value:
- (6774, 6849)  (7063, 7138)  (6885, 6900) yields 0.09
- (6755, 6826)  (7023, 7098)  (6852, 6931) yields 0.19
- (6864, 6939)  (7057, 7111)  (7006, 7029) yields -0.17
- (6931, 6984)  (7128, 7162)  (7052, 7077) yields -0.23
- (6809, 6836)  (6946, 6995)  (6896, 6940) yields 0.12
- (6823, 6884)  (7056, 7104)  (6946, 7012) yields -0.14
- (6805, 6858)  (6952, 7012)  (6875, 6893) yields 0.14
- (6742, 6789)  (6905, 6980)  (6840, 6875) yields 0.20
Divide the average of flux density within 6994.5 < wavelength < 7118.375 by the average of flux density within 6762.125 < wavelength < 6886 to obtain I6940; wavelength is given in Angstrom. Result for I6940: 1.51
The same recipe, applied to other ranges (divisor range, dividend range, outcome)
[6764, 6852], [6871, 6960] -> 1.12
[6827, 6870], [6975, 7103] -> 1.55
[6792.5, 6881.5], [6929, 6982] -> 1.37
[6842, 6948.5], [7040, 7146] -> 1.34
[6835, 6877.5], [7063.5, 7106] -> 1.47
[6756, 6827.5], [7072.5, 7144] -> 1.32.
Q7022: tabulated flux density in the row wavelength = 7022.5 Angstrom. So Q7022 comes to 47.89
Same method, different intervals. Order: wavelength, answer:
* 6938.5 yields 39.55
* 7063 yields 45.85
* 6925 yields 34.64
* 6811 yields 30.96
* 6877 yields 30.58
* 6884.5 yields 31.39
